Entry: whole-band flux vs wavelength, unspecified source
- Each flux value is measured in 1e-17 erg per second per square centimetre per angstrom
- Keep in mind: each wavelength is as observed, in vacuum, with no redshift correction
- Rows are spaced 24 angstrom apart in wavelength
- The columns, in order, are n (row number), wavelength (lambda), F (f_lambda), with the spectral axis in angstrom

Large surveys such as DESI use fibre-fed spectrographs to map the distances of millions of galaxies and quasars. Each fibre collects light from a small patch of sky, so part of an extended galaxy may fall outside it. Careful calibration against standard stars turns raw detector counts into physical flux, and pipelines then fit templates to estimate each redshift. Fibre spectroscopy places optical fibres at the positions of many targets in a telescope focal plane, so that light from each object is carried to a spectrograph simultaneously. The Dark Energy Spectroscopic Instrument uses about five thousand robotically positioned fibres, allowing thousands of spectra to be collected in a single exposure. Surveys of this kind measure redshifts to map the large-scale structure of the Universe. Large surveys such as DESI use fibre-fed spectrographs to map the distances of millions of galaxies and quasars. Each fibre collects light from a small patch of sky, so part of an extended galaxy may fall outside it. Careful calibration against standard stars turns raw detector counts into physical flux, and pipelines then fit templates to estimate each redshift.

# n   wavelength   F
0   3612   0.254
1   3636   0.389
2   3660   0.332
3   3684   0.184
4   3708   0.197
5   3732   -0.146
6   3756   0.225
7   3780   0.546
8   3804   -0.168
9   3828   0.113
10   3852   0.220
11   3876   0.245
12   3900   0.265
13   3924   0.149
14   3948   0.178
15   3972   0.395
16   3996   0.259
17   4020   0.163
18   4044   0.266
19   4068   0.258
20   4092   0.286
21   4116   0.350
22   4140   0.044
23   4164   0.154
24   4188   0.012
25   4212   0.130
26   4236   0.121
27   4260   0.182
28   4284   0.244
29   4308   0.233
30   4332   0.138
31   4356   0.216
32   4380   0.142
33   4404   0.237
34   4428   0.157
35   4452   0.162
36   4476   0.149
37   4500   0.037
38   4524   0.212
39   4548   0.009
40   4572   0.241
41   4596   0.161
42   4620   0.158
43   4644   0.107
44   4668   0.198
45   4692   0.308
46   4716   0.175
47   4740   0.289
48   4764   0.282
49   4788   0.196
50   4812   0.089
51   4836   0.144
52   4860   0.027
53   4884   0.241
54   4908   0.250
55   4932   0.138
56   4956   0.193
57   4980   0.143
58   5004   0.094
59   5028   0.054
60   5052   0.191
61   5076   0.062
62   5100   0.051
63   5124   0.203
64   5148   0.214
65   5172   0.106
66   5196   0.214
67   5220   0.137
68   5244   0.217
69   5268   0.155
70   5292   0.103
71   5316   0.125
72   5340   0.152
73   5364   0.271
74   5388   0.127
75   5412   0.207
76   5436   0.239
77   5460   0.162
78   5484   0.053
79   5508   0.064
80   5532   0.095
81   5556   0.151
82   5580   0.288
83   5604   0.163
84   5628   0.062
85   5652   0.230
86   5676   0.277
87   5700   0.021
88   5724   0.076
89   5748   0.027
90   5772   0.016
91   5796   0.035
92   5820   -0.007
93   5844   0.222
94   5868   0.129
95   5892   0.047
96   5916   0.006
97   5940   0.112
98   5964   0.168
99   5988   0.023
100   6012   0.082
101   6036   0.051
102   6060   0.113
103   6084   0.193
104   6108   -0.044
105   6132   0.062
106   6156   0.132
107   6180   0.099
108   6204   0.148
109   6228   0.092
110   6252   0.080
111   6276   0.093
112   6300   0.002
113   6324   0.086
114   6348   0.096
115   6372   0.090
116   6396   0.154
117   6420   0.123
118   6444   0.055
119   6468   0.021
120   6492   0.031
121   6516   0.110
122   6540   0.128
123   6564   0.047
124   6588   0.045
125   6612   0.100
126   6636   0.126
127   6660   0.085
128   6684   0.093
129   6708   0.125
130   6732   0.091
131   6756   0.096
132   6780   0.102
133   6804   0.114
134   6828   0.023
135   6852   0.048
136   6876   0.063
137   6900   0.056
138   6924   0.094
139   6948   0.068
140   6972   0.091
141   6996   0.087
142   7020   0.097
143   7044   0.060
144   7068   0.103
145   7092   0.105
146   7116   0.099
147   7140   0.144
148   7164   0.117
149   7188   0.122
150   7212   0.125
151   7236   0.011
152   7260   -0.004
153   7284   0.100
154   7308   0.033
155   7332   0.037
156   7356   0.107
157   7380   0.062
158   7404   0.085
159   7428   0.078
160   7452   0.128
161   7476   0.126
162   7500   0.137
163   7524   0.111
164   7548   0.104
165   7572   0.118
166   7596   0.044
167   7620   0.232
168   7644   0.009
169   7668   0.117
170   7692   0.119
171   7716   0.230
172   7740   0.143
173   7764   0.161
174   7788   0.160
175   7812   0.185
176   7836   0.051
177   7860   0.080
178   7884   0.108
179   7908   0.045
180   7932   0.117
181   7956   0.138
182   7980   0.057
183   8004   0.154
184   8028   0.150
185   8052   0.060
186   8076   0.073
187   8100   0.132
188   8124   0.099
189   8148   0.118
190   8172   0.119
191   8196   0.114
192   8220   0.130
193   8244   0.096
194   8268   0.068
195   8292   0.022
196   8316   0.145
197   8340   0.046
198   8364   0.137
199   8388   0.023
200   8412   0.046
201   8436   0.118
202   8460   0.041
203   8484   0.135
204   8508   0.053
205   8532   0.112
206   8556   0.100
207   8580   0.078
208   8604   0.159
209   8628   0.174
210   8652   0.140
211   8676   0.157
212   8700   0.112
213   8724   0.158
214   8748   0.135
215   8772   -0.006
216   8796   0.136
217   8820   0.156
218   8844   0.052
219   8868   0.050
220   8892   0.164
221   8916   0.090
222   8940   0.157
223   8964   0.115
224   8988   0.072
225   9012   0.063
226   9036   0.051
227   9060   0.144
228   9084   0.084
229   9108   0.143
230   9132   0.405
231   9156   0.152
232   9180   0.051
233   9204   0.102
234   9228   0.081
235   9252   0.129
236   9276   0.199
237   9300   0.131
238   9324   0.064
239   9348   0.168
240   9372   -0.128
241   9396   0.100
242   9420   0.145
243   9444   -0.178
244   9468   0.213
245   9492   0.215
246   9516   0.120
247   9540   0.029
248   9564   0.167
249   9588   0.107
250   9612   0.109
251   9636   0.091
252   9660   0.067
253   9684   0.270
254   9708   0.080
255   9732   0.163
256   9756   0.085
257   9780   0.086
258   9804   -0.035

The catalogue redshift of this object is 1.448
